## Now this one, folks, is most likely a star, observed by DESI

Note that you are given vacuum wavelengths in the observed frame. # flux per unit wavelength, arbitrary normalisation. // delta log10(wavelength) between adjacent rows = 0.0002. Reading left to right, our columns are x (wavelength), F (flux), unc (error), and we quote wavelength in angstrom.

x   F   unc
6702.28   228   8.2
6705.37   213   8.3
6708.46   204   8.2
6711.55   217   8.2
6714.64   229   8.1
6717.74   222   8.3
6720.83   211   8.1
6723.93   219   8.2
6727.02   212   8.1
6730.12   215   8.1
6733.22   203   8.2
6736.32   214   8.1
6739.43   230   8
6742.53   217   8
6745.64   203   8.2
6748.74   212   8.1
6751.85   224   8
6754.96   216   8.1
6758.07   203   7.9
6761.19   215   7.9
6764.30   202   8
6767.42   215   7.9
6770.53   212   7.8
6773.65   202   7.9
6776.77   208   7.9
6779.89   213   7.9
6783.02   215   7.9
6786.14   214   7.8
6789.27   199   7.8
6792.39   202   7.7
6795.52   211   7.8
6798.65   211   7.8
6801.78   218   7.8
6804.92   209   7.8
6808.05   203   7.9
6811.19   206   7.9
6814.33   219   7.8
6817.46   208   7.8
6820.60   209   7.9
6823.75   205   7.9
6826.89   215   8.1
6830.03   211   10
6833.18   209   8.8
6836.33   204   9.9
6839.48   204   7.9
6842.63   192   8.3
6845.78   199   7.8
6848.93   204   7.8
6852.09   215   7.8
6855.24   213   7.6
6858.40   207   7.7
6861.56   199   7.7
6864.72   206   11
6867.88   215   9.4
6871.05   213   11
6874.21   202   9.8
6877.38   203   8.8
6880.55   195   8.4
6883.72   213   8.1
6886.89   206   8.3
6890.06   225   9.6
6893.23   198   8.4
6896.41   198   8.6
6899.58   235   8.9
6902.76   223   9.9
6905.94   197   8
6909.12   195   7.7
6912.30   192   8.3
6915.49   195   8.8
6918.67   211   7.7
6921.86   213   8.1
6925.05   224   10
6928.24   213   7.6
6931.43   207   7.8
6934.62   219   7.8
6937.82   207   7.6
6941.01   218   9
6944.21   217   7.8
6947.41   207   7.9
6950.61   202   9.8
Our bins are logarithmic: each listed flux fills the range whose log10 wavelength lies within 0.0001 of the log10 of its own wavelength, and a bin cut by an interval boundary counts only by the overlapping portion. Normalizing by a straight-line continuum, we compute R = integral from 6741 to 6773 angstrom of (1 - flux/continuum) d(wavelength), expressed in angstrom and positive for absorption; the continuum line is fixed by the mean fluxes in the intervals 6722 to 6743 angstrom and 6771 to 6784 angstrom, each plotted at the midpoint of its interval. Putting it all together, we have 0.1 angstrom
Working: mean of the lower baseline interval 216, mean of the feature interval 212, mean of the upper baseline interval 209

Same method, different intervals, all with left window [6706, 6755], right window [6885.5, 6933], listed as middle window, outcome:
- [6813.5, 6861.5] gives 1.0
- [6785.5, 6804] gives 0.4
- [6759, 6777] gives 0.4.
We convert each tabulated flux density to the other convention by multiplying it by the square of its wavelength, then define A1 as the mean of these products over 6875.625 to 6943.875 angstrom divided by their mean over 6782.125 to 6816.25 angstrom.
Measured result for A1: 1.03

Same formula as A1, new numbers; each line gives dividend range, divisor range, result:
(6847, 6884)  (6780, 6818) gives 1.01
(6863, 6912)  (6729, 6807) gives 1.02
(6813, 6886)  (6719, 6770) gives 1.00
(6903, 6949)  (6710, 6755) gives 1.02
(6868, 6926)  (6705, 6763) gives 1.01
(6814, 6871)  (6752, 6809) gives 1.01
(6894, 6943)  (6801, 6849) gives 1.04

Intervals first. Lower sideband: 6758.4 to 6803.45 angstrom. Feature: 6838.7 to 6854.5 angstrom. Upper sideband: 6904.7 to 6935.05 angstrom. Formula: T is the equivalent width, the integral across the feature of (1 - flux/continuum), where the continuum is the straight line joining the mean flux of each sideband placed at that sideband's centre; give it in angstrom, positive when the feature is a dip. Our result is 0.4 angstrom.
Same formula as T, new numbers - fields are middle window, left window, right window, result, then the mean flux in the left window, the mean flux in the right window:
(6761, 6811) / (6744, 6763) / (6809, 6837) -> 0.4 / 212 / 210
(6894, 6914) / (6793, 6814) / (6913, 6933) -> 0.3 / 210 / 210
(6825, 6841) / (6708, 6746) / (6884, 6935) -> 0.3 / 216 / 209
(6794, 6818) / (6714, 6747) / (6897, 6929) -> 0.3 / 216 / 209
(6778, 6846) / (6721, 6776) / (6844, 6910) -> 0.6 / 212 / 208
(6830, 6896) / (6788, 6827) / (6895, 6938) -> 0.9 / 209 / 209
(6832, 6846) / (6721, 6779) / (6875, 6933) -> 0.5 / 212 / 208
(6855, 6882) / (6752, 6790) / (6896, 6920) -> 0.2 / 210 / 206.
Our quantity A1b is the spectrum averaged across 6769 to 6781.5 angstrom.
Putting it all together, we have 209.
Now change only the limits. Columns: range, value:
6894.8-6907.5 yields 213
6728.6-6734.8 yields 209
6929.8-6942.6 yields 213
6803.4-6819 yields 209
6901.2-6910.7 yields 205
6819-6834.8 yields 210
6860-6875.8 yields 207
